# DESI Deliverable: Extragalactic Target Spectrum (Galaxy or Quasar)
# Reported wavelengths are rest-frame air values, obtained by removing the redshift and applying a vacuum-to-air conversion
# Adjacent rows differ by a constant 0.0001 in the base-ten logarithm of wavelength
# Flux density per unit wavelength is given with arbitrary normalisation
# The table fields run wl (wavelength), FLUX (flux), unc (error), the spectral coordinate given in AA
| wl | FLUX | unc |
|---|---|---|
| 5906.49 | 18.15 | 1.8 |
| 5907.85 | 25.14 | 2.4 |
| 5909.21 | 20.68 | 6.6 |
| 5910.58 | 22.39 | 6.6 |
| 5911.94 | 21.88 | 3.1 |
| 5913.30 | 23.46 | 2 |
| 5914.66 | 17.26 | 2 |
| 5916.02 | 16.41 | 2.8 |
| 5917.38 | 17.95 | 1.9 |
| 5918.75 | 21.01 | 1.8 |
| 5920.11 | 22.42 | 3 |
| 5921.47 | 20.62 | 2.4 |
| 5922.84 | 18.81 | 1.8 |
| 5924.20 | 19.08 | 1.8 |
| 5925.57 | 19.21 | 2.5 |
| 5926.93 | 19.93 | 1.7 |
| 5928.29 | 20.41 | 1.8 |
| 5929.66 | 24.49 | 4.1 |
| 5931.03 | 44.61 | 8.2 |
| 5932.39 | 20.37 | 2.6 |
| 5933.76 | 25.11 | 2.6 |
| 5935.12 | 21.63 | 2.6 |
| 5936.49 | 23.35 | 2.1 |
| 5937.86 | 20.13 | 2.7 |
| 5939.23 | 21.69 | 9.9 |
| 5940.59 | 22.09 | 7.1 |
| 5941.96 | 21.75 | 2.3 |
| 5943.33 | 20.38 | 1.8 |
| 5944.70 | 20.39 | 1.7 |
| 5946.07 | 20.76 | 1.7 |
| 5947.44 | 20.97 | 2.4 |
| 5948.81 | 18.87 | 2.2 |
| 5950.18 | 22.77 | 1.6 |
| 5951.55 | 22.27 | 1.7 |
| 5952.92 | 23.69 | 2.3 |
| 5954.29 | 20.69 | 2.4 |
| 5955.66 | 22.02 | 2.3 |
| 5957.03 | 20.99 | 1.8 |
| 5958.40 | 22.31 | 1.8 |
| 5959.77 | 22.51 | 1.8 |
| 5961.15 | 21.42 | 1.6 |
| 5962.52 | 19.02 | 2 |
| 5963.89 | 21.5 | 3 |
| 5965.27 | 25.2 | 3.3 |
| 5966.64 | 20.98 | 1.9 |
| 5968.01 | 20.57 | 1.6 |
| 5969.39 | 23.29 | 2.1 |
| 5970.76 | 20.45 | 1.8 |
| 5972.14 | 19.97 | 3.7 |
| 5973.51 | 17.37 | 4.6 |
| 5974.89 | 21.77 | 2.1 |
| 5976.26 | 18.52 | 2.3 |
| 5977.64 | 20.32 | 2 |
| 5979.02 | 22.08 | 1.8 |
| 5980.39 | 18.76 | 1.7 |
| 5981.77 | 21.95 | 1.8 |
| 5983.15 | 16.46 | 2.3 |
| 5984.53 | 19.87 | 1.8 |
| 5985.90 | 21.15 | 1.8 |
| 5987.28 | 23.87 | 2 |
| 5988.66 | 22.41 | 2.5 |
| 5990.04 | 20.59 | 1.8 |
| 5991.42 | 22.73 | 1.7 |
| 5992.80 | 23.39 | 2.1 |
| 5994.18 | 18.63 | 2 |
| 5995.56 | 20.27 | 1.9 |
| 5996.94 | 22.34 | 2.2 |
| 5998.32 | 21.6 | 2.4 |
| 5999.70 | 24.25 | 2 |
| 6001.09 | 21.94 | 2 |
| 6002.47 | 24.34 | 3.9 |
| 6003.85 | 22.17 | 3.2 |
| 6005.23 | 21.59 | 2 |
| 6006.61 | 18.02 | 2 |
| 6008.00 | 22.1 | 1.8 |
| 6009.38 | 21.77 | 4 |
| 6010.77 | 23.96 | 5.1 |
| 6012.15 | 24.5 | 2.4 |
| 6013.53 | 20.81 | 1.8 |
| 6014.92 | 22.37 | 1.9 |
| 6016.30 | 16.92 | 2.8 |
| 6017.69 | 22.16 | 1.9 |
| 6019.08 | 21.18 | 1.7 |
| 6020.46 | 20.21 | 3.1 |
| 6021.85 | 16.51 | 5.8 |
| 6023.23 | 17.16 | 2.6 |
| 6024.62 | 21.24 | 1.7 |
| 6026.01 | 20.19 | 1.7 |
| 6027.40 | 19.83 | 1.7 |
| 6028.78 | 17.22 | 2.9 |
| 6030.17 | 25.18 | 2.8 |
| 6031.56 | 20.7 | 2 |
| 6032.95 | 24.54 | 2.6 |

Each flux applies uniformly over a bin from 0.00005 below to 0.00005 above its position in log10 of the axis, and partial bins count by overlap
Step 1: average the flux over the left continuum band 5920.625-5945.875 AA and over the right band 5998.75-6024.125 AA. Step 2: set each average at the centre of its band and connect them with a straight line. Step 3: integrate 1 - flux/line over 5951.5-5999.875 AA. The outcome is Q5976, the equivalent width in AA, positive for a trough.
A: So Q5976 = 1.23 AA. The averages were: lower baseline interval 22.4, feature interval 21.2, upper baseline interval 21.2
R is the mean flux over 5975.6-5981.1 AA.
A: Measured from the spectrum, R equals 19.9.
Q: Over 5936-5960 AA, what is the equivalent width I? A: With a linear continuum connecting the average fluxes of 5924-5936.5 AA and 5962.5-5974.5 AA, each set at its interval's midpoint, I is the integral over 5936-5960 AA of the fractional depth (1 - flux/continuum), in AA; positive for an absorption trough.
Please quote 1.19 AA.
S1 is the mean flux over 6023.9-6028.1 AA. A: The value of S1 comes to 20.4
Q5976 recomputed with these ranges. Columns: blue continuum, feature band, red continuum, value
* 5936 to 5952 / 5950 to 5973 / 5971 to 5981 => -1.3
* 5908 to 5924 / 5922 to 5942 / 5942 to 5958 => -2.0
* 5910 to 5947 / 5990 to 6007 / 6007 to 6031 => -0.7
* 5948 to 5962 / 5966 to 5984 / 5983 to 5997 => 1.0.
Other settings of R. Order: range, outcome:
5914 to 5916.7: 16.9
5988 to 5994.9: 21.5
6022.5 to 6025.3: 19.2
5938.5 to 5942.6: 21.8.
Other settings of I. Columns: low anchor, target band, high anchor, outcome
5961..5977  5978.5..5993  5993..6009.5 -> 0.1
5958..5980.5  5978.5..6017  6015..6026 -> -2.4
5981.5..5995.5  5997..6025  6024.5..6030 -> -1.1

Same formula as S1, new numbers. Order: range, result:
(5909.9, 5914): 22.6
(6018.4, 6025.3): 19.3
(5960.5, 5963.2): 20.2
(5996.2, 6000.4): 22.7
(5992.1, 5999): 21.3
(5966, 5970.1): 21.6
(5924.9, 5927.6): 19.6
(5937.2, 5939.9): 20.9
